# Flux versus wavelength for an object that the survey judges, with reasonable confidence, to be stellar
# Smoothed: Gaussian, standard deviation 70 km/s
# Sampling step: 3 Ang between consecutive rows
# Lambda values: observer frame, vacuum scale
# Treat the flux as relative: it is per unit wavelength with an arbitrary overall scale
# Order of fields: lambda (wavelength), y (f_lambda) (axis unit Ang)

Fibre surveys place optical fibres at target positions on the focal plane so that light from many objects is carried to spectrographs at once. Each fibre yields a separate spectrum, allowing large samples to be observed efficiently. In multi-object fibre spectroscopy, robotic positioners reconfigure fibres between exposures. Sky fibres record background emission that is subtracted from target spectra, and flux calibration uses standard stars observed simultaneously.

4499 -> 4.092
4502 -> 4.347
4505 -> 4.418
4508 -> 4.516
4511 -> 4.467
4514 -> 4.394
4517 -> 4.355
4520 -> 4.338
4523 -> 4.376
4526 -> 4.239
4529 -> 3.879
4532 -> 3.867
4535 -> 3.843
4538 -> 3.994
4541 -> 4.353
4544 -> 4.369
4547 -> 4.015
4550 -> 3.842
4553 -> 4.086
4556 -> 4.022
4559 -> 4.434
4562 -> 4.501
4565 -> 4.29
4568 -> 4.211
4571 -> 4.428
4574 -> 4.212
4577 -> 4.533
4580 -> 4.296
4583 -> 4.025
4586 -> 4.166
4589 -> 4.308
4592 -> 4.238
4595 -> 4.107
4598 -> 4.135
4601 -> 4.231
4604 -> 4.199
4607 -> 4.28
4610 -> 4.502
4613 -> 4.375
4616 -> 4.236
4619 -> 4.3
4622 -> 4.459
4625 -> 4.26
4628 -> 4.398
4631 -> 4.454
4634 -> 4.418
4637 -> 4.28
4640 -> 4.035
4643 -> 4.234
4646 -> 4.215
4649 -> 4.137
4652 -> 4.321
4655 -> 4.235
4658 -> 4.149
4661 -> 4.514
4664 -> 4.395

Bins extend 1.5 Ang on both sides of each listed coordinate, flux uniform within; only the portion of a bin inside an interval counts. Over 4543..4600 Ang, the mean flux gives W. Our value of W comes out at 4.22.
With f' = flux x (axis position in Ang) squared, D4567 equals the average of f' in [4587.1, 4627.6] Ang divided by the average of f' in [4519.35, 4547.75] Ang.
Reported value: 1.07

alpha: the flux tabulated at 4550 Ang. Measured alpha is 3.842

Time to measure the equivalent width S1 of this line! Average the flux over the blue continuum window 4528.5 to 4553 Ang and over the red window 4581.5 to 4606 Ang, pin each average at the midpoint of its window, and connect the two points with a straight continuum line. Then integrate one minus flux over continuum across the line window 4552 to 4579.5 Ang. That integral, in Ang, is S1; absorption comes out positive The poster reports -1.4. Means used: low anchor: 4.03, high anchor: 4.18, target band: 4.31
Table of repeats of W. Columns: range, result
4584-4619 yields 4.25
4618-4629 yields 4.35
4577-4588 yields 4.22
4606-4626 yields 4.35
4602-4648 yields 4.31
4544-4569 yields 4.19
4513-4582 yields 4.21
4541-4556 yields 4.1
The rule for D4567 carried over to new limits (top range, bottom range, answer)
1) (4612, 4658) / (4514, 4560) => 1.08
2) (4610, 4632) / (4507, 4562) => 1.08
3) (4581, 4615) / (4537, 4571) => 1.03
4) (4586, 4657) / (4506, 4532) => 1.04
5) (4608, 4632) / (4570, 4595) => 1.04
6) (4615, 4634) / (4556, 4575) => 1.03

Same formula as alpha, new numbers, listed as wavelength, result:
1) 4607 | 4.28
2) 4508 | 4.516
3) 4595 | 4.107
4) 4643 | 4.234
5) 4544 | 4.369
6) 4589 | 4.308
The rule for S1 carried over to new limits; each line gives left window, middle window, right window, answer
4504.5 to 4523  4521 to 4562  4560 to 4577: 2.44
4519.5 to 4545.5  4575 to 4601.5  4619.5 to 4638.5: 0.28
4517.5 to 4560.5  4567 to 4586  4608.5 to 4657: -0.37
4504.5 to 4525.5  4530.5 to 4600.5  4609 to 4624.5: 3.12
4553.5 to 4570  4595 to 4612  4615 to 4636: 0.30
